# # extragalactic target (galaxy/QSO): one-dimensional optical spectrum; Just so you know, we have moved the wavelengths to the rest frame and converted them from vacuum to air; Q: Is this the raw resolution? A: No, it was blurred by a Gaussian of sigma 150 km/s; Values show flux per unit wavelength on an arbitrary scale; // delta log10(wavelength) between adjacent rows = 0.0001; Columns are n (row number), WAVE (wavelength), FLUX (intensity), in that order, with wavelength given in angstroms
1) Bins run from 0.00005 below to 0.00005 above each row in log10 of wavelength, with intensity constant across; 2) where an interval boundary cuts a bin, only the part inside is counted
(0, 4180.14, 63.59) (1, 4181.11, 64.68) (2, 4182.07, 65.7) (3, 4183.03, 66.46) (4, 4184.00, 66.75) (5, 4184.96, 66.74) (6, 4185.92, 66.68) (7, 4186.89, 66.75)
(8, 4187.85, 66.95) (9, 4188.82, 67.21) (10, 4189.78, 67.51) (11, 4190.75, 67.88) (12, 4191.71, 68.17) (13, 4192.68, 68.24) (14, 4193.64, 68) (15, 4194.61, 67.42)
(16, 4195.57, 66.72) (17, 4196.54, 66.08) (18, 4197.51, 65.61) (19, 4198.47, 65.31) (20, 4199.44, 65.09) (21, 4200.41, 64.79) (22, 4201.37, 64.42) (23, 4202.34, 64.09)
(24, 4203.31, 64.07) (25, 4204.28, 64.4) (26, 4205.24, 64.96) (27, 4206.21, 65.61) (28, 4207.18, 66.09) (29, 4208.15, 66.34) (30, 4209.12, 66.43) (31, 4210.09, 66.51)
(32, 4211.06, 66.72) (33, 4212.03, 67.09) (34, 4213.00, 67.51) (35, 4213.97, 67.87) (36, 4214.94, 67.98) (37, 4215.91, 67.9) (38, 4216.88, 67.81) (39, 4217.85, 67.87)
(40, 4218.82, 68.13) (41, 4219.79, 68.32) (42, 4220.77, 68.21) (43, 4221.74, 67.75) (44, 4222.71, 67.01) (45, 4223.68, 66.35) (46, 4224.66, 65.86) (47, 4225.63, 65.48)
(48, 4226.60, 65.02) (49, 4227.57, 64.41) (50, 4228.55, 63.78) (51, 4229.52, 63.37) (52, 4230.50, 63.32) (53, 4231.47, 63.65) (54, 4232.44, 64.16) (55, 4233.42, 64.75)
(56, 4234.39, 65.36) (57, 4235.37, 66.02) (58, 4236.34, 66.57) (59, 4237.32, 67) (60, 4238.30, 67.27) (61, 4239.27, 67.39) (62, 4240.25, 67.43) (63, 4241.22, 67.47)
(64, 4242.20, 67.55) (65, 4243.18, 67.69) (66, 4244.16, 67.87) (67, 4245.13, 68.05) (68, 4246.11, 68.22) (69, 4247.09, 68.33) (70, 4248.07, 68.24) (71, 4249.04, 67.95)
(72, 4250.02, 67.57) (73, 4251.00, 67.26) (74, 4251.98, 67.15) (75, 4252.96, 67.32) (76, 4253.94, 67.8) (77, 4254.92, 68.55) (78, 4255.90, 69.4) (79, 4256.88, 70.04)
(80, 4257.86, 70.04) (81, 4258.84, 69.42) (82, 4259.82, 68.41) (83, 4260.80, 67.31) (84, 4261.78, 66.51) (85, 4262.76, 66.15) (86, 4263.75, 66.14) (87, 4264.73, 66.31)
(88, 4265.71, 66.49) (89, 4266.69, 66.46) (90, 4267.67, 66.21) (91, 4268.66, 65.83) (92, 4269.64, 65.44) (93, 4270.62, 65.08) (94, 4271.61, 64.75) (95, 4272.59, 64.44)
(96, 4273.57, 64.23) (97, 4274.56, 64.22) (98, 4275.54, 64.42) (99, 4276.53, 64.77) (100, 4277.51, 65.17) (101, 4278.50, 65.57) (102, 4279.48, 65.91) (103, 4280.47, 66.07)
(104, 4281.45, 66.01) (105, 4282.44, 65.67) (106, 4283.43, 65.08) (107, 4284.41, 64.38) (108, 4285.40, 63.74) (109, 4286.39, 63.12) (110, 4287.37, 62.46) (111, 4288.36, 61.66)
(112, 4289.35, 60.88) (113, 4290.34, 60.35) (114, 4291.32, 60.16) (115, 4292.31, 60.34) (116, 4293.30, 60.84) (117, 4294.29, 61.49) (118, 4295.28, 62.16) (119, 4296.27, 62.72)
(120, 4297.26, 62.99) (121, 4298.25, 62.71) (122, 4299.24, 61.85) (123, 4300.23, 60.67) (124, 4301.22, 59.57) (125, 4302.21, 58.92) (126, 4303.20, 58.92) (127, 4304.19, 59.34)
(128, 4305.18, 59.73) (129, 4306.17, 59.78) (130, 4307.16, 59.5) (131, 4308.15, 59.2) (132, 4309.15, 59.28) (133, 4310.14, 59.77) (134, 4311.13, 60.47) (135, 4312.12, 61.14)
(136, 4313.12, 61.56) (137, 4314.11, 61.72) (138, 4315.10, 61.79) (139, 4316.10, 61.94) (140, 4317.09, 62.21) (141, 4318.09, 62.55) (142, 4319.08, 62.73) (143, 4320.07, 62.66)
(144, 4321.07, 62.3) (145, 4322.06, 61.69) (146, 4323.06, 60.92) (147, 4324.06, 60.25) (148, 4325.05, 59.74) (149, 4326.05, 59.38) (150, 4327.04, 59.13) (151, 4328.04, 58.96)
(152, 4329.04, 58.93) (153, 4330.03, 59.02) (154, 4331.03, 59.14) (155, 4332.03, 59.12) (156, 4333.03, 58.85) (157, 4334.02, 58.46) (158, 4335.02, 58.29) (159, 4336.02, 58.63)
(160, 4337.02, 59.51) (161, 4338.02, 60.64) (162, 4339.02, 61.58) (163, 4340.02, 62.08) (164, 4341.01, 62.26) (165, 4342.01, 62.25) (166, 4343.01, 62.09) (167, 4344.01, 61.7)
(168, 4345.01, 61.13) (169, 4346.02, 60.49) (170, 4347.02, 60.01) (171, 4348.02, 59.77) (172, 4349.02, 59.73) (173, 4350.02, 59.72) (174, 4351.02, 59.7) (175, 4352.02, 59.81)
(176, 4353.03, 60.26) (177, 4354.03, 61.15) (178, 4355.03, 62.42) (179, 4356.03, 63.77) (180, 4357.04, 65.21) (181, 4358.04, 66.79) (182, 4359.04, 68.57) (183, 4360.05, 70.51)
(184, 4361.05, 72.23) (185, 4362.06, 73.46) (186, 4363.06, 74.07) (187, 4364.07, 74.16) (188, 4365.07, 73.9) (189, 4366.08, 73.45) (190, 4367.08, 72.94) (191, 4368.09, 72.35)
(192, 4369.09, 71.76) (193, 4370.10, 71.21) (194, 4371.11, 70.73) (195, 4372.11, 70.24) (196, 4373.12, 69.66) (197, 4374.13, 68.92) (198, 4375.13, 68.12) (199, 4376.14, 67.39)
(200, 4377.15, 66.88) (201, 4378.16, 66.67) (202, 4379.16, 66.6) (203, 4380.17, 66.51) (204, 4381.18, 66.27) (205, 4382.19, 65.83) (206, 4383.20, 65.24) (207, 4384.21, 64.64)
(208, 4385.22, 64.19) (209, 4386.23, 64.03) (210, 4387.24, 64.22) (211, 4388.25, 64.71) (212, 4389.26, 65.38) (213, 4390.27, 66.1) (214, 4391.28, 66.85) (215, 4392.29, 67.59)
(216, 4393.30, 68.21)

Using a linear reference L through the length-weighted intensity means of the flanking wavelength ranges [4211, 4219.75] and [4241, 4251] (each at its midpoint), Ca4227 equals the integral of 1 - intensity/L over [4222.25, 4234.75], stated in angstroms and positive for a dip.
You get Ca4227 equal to 0.56 angstroms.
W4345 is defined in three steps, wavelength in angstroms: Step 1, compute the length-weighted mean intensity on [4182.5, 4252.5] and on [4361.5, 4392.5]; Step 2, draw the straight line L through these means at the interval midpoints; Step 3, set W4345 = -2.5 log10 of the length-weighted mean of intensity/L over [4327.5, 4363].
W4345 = 0.10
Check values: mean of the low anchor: 66.6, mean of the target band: 62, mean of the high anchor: 68.5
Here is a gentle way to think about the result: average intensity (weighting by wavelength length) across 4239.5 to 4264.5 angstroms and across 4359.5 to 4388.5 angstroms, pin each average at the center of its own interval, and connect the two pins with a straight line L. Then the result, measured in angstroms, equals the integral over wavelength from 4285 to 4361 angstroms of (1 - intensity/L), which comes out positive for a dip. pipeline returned 8.2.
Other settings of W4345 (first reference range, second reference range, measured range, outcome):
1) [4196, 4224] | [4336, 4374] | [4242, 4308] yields 0.023 mag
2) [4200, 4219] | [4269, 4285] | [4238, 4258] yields -0.039 mag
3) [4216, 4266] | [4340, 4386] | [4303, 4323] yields 0.096 mag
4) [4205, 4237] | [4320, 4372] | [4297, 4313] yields 0.074 mag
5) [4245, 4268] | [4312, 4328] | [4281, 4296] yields 0.034 mag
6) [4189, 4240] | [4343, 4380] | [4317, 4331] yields 0.102 mag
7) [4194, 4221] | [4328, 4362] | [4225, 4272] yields -0.028 mag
